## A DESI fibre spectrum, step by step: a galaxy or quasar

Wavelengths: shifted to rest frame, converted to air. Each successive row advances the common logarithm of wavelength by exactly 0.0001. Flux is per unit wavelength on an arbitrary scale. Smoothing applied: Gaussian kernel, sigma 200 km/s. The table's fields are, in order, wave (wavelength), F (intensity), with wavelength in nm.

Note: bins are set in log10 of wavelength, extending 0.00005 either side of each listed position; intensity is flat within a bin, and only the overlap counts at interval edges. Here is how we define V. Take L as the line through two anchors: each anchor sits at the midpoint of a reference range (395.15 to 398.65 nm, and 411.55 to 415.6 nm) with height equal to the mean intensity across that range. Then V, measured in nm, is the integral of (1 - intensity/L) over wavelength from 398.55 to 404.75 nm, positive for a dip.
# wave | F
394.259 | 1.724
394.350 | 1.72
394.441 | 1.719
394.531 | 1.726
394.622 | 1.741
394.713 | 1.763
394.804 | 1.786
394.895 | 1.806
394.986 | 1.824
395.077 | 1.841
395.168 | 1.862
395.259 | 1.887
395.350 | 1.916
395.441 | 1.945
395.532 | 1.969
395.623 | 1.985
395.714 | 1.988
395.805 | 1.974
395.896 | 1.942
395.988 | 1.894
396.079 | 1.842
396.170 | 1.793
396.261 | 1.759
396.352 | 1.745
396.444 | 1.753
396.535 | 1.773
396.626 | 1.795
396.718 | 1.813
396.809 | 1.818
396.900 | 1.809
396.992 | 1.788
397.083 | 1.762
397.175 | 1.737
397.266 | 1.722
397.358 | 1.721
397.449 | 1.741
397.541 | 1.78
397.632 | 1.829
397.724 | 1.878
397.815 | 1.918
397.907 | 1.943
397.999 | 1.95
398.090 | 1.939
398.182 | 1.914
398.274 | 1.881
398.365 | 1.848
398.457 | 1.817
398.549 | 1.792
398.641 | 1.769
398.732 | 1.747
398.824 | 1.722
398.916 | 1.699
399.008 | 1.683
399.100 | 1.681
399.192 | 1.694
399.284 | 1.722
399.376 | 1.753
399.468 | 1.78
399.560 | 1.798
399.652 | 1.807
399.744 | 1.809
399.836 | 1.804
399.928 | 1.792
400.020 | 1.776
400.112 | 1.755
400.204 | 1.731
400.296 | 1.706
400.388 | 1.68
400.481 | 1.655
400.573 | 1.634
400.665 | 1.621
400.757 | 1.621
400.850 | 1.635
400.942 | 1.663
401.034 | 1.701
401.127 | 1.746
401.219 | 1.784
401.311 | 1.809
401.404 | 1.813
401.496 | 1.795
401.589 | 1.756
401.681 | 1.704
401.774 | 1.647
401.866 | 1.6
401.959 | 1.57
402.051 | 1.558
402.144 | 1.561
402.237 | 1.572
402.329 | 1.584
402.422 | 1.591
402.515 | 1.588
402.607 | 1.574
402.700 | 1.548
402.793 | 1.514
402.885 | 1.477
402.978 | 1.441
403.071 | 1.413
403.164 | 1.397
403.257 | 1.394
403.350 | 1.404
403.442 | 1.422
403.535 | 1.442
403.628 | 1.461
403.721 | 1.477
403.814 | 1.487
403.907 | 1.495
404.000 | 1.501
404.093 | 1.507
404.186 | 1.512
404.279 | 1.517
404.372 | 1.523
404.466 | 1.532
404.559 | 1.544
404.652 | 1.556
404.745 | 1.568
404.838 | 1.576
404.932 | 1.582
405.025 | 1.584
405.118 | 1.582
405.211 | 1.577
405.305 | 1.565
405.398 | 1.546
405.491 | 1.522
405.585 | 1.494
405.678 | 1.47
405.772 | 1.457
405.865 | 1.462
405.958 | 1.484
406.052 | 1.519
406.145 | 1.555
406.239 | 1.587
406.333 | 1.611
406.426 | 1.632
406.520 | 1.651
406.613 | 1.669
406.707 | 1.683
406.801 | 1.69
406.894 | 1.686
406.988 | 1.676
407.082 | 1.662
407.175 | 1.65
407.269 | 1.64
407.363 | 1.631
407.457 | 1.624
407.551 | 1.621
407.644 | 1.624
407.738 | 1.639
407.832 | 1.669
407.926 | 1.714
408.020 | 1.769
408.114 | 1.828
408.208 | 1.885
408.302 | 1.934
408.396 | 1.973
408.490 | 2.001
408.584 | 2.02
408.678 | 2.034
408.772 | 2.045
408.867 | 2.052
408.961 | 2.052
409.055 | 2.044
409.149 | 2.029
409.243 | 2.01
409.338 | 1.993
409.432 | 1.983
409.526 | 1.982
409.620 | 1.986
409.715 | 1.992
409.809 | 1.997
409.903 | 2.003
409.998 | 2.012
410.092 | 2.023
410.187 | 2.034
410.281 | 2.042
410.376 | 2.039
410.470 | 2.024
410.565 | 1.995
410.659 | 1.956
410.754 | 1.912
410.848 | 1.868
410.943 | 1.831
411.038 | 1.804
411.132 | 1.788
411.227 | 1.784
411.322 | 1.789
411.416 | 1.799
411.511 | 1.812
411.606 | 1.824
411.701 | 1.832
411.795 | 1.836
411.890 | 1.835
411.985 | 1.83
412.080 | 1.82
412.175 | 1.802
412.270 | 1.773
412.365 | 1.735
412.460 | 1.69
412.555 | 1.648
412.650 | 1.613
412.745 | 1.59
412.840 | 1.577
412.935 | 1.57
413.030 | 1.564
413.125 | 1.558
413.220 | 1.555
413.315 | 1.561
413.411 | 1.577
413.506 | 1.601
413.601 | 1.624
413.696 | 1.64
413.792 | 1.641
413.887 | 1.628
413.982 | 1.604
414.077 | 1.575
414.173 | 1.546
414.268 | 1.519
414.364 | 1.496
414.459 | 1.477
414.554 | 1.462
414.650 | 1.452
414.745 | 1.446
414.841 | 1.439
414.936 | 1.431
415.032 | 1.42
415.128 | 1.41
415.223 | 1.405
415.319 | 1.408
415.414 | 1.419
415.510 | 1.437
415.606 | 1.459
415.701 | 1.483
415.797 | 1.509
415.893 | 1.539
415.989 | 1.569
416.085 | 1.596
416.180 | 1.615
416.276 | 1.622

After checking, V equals 0.52 nm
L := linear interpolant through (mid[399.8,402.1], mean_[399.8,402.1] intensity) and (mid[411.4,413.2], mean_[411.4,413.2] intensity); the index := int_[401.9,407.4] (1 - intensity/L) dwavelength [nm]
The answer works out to 0.52 nm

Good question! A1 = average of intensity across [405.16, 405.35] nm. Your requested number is 1.57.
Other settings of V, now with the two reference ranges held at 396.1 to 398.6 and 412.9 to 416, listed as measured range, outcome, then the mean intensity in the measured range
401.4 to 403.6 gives 0.223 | 1.55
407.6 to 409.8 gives -0.423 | 1.93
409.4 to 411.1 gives -0.407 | 1.97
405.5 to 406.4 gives 0.079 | 1.52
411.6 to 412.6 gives -0.145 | 1.78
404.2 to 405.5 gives 0.099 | 1.56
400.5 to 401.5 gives 0.026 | 1.71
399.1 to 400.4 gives 0.012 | 1.76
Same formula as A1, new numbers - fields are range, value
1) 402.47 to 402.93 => 1.54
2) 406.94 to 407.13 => 1.67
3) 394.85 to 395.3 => 1.84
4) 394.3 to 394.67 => 1.73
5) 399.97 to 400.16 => 1.77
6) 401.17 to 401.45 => 1.8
